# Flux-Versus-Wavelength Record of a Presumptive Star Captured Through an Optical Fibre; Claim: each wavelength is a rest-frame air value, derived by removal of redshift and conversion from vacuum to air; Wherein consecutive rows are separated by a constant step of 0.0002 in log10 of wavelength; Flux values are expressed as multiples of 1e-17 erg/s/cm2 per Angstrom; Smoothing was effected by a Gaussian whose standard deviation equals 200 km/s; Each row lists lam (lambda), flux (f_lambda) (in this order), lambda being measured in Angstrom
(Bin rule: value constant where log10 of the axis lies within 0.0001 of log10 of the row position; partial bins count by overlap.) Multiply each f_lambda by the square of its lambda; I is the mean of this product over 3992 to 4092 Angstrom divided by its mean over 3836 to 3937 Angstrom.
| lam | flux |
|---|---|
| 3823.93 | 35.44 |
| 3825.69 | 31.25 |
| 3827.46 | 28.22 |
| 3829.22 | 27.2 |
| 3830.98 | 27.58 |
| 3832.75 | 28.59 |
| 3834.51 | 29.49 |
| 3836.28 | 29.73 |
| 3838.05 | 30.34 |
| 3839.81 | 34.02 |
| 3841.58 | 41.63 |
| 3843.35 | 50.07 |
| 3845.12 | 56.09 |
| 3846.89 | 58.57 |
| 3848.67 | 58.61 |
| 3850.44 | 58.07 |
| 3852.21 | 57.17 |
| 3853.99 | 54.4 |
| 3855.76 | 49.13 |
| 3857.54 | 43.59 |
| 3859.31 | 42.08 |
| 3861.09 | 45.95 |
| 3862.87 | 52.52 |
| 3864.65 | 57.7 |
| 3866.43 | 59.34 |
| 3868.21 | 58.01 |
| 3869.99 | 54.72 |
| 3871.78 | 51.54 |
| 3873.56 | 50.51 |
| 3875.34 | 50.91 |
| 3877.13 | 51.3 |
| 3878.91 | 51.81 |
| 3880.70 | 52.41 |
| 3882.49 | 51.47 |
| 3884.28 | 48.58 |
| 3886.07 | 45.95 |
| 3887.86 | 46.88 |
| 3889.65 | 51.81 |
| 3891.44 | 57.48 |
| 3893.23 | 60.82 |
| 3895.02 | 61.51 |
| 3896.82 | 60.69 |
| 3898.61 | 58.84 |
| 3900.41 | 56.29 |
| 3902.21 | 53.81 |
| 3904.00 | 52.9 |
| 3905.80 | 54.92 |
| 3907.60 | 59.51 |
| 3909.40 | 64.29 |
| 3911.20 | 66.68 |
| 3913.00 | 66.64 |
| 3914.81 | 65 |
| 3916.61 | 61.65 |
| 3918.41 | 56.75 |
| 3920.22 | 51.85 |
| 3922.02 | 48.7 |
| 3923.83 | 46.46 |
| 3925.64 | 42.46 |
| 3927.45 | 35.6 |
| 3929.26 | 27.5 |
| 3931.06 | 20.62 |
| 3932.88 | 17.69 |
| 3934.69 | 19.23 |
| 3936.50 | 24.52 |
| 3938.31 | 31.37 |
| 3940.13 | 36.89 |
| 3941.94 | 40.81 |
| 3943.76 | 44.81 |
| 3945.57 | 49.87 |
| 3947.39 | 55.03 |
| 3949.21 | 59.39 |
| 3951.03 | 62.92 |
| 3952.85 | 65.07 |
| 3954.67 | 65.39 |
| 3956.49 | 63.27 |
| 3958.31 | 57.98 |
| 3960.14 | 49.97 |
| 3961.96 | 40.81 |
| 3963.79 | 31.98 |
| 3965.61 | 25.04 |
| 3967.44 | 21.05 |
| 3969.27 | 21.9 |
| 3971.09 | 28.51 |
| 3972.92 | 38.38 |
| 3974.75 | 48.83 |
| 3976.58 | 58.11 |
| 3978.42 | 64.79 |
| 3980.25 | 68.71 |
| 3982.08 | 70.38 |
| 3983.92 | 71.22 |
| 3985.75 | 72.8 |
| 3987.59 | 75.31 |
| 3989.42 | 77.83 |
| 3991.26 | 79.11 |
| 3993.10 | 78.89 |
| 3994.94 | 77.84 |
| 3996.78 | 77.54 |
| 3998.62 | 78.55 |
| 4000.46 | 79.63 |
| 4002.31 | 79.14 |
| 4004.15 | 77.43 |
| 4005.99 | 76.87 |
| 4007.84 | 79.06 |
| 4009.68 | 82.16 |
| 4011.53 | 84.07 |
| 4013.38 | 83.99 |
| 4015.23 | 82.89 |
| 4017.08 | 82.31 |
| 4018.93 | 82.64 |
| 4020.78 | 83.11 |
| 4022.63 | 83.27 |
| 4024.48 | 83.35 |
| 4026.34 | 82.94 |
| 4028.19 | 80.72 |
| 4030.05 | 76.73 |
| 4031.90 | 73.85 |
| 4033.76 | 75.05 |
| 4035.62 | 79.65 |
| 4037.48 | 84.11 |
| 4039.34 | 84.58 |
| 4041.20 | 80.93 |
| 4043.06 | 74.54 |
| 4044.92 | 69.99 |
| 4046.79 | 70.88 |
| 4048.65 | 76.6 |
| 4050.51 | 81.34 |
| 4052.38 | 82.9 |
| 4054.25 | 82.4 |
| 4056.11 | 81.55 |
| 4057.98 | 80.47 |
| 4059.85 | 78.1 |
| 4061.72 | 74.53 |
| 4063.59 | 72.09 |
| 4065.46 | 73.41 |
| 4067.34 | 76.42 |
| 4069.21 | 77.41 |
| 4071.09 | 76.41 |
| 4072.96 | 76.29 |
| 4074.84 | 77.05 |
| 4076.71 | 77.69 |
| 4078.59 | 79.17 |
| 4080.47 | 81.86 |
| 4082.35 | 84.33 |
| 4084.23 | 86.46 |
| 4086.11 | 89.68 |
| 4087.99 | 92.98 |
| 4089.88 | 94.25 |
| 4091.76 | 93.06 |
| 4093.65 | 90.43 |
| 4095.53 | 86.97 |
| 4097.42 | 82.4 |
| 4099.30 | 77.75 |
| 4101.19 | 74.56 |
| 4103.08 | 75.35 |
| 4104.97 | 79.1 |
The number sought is 1.74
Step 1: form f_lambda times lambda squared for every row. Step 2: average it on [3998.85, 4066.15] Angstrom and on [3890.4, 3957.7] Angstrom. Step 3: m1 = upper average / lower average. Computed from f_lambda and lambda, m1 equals 1.7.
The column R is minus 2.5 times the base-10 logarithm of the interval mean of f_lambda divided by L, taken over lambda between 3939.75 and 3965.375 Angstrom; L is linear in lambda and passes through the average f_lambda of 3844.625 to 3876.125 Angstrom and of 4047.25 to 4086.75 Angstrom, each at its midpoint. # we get 0.25 mag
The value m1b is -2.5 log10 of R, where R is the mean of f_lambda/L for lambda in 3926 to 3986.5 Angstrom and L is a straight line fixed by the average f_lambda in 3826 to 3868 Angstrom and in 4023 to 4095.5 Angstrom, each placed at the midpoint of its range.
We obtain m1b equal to 0.37 mag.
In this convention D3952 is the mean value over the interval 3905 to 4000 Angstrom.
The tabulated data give 52.5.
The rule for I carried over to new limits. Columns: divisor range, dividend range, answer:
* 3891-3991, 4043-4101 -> 1.69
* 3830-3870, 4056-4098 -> 1.97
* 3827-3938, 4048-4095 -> 1.87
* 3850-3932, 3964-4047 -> 1.44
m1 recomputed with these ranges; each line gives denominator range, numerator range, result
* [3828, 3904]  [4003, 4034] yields 1.77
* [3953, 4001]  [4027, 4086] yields 1.39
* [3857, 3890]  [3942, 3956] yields 1.16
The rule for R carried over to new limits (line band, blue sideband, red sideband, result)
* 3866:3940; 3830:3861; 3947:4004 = 0.02 mag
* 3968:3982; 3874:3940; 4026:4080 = 0.30 mag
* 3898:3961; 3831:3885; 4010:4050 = 0.23 mag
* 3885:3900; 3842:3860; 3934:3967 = -0.12 mag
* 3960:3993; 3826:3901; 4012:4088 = 0.26 mag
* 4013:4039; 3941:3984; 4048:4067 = -0.18 mag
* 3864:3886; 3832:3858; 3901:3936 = -0.14 mag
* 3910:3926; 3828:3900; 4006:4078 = 0.02 mag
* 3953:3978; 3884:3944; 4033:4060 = 0.35 mag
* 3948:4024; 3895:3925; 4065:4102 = 0.06 mag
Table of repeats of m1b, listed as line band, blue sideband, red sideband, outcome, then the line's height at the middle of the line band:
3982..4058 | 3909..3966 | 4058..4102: -0.19 mag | 66.9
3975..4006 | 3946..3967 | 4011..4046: -0.13 mag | 65.2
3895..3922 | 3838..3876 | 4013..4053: 0.01 mag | 59.5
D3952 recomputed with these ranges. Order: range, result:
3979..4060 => 78.7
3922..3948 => 35.5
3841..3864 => 51.6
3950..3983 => 49.1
